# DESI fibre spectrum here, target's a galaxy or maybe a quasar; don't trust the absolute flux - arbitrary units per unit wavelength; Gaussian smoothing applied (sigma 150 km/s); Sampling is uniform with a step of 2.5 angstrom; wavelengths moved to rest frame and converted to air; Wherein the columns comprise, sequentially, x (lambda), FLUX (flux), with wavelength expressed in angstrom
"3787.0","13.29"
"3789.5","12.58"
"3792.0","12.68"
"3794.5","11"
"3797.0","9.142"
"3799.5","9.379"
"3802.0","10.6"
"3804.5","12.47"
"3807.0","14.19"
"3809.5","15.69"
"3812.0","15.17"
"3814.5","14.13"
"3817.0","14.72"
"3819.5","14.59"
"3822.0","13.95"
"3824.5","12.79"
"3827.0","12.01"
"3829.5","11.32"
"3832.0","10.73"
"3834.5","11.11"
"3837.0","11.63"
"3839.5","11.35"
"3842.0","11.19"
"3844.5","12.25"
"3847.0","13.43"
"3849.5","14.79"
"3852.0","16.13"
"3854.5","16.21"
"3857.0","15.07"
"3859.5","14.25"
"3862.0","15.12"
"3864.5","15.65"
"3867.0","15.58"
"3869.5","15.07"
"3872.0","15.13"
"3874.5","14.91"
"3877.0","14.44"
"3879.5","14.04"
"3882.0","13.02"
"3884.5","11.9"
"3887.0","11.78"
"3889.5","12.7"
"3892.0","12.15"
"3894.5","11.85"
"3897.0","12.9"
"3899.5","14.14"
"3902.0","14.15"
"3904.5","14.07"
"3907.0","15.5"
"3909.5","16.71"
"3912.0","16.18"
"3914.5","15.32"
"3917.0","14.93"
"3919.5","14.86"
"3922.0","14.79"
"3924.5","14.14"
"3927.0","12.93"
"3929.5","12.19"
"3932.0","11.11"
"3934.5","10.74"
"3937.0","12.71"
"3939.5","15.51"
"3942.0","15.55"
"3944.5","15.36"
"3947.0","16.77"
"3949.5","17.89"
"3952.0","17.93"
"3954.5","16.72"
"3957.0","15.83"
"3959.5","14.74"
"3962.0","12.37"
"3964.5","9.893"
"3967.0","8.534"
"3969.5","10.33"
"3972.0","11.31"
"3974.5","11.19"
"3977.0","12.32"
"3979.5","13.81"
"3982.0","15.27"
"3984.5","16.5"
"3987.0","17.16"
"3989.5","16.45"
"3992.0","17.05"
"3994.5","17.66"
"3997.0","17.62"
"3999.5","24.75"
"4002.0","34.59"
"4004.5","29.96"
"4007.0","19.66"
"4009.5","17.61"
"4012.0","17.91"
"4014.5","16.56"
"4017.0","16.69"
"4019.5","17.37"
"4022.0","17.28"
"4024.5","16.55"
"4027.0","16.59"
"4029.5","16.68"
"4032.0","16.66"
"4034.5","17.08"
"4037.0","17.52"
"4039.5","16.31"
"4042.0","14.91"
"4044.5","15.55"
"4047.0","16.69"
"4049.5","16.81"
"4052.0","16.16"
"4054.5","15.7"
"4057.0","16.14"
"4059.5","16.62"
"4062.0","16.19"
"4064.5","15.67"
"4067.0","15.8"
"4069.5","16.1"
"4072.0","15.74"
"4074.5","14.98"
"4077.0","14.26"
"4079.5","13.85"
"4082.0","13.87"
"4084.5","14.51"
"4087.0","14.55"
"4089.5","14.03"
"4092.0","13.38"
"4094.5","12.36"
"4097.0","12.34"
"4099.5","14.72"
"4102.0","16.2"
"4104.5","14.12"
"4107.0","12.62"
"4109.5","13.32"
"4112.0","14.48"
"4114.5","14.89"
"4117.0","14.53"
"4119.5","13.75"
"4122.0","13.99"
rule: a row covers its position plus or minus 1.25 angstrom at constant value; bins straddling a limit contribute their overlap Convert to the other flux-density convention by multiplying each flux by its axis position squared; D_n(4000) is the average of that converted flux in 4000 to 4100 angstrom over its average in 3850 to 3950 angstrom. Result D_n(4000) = 1.26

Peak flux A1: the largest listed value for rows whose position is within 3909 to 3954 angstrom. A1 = 17.93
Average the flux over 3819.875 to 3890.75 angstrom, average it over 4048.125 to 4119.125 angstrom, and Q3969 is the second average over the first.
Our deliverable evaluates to 1.1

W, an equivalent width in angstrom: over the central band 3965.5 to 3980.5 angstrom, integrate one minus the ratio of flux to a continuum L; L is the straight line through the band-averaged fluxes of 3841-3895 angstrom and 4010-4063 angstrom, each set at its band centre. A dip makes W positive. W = 4.26 angstrom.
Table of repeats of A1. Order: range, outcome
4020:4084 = 17.52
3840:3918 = 16.71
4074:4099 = 14.98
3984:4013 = 34.59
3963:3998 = 17.66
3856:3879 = 15.65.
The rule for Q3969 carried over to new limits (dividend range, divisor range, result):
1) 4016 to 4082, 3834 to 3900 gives 1.18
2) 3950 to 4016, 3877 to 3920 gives 1.20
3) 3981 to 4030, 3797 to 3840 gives 1.51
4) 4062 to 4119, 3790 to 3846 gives 1.16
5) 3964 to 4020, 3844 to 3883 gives 1.16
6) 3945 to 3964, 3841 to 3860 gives 1.11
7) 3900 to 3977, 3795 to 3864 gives 1.07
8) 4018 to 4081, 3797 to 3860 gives 1.23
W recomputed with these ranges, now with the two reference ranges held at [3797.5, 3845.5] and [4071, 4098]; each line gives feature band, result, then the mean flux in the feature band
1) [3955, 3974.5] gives 1.93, 12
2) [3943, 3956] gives -3.57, 16.9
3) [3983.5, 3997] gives -3.57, 17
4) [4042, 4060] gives -3.03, 16.1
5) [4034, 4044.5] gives -1.96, 16.3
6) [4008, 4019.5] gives -3.10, 17.3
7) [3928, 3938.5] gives 1.08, 11.8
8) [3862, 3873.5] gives -2.27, 15.3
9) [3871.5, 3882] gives -1.27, 14.4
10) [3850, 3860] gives -2.15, 15.5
